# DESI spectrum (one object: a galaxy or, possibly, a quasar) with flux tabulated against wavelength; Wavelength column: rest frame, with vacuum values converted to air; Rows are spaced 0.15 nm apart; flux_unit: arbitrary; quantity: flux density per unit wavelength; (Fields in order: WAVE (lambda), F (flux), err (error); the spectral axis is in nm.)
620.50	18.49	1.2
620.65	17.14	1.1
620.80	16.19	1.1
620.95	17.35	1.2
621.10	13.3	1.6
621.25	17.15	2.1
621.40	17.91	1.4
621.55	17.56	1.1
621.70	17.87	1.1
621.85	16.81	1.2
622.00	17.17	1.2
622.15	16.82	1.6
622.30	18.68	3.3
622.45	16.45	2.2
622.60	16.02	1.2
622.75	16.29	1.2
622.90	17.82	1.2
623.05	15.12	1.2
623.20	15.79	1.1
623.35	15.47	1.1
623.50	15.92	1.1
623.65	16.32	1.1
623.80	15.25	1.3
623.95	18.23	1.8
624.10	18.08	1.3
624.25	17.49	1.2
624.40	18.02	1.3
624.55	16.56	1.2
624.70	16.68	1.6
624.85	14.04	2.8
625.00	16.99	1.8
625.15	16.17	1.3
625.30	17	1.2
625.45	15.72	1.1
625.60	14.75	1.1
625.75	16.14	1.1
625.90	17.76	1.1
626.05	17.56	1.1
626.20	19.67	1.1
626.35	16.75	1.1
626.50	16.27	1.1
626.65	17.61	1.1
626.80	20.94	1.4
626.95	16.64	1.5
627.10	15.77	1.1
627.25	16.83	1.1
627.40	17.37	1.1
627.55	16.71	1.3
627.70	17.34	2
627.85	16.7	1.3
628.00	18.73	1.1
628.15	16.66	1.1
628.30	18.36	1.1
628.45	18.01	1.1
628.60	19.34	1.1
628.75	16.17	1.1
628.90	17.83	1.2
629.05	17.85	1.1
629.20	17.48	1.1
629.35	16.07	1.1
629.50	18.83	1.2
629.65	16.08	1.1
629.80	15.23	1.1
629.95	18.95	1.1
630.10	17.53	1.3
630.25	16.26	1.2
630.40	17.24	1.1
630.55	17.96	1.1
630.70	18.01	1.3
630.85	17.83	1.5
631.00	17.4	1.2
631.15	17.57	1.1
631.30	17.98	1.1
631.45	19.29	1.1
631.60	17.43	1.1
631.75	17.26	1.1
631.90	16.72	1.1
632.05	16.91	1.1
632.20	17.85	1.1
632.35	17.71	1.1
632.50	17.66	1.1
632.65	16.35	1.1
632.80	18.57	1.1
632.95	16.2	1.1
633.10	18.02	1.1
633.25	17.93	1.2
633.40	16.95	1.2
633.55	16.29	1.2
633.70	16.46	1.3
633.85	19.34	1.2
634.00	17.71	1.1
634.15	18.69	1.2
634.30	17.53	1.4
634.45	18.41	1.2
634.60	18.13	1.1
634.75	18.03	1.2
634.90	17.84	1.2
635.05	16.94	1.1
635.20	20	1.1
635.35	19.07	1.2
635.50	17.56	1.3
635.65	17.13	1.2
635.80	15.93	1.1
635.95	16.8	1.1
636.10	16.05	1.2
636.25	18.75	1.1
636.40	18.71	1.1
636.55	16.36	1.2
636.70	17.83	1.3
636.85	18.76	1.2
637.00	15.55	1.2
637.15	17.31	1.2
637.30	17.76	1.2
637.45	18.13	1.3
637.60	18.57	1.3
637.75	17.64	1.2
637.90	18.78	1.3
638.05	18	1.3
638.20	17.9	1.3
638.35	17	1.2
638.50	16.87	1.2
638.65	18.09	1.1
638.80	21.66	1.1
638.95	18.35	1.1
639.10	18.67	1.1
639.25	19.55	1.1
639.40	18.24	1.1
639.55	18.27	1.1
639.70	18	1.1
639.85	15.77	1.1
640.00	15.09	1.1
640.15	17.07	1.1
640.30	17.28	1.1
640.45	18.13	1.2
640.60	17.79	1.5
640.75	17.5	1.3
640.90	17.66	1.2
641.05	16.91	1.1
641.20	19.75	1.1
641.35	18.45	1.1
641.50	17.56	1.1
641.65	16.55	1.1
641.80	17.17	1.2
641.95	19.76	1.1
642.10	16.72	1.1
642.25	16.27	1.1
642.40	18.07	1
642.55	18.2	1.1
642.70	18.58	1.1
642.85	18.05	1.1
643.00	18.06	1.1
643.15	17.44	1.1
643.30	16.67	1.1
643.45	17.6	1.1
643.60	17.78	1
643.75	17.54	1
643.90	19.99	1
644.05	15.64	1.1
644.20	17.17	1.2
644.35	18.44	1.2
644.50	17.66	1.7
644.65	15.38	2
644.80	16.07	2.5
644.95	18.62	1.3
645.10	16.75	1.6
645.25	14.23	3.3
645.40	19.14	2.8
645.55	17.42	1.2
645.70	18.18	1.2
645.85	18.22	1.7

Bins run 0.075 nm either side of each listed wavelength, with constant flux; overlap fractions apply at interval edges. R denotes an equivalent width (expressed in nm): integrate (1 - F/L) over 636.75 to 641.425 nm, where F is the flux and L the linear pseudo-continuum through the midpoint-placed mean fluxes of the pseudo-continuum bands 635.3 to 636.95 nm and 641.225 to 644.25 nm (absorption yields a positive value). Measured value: -0.08 nm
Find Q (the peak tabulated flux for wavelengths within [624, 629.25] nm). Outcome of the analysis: 20.94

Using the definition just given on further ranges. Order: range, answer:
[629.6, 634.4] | 19.34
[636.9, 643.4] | 21.66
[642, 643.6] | 18.58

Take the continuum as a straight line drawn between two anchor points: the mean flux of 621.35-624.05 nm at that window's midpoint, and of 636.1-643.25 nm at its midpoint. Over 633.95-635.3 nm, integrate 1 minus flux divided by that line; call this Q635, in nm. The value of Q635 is -0.05 nm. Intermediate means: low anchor 16.8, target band 18.2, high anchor 17.8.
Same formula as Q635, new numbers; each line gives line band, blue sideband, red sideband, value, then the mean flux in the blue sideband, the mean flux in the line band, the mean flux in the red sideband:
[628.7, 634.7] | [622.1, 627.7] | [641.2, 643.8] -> -0.116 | 16.8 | 17.5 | 17.7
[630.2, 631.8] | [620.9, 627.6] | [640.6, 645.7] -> -0.057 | 16.8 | 17.7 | 17.6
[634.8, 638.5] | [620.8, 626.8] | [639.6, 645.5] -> -0.092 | 16.8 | 17.7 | 17.5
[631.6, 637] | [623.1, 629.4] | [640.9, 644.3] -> -0.066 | 17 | 17.6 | 17.7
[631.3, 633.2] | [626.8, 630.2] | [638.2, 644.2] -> -0.004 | 17.4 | 17.5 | 17.8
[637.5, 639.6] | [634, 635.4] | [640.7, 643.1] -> -0.044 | 18.2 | 18.4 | 17.8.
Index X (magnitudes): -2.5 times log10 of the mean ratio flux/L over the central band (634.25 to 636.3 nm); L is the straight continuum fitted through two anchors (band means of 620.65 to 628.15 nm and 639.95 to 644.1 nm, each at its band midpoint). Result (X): -0.02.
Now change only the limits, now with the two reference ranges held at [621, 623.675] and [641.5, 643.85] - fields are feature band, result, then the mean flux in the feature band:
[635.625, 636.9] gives -0.002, 17.4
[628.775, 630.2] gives -0.019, 17.3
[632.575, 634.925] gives -0.029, 17.6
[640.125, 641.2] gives -0.007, 17.7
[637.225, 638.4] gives -0.036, 18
